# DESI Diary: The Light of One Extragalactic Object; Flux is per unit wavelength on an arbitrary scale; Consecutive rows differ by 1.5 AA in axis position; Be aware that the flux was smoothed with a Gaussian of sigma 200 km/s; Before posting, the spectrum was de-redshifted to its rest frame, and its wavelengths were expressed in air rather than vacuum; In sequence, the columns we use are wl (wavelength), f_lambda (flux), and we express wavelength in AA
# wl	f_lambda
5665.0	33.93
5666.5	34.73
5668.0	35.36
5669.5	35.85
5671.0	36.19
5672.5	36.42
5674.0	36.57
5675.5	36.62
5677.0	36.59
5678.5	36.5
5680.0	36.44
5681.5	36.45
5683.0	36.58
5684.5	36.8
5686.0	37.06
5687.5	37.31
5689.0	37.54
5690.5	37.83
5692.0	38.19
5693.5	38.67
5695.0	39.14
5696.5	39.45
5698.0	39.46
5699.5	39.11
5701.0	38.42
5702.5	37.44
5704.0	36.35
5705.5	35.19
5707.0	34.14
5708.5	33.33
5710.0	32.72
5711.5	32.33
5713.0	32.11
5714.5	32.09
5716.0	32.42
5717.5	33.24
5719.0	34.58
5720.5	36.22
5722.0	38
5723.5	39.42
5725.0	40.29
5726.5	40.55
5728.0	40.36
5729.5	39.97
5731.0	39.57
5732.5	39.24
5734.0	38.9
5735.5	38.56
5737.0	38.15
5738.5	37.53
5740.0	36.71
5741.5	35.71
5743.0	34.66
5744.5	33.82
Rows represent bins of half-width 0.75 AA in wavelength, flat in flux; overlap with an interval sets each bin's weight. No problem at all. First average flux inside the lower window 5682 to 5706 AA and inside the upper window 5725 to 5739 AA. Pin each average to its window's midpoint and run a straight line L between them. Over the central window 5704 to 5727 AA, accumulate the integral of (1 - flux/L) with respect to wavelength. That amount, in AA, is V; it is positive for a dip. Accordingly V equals 2.12 AA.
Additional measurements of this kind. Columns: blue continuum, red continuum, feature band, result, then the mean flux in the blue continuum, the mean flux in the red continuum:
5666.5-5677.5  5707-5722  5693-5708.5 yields -1.4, 36.1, 33.5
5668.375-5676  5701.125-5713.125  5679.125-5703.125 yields -1.7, 36.3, 34.5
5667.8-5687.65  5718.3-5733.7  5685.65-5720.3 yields 1.5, 36.5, 38.8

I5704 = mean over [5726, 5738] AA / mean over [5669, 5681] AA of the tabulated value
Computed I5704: 1.08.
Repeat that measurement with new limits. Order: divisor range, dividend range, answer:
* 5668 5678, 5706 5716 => 0.90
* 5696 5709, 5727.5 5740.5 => 1.05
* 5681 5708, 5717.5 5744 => 1.01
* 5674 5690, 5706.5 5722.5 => 0.92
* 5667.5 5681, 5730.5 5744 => 1.03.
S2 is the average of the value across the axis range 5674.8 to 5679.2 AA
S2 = 36.6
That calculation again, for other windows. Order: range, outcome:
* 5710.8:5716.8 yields 32.2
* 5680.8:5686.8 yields 36.7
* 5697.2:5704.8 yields 38.1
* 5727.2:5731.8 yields 40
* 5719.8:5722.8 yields 37.2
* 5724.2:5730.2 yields 40.3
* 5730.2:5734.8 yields 39.2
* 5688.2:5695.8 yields 38.3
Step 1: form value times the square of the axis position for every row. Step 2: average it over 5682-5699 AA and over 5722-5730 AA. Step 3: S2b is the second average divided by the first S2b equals 1.06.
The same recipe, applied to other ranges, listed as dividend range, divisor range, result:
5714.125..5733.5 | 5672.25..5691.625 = 1.03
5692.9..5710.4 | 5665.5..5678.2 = 1.04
